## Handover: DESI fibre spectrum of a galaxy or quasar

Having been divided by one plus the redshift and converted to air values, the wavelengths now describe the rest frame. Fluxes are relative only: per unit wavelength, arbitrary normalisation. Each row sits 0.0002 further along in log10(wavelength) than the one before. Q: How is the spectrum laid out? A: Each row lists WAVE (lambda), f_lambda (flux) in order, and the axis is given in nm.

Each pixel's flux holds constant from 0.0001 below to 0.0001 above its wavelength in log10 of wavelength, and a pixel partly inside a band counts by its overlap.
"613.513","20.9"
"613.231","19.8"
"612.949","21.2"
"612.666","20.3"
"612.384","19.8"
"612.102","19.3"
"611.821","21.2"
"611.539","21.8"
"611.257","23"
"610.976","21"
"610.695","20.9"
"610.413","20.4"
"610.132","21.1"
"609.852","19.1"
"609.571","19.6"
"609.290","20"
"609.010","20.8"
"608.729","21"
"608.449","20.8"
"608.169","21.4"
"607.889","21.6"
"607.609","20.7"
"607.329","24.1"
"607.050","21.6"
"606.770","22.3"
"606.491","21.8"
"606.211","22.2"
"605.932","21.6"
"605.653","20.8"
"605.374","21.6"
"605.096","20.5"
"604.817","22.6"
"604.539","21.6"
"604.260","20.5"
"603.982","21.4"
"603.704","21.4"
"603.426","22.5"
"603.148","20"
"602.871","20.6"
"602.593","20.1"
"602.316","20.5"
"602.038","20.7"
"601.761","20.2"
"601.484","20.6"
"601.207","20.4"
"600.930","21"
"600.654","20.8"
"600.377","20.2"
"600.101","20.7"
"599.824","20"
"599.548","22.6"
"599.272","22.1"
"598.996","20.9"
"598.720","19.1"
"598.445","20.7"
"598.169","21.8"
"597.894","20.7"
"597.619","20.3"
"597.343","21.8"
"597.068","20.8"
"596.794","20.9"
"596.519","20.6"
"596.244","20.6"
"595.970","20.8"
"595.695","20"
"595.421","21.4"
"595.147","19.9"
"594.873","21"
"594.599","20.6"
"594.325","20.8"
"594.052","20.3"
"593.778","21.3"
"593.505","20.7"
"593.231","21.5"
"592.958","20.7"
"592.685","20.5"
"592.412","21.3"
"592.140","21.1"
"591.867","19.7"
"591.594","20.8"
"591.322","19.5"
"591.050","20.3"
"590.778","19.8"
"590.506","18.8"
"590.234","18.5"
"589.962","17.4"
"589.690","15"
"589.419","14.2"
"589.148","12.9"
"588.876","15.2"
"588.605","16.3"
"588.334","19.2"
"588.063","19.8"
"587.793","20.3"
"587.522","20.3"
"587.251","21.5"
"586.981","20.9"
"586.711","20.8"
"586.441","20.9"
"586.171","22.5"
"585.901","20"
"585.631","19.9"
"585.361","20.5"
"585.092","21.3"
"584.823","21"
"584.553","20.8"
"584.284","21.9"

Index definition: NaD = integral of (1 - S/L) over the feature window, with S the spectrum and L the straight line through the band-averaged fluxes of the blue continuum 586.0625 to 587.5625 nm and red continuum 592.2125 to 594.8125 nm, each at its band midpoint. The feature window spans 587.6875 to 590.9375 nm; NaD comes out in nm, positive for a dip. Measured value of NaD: 0.58 nm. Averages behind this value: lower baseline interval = 21.2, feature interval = 17.3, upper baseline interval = 20.9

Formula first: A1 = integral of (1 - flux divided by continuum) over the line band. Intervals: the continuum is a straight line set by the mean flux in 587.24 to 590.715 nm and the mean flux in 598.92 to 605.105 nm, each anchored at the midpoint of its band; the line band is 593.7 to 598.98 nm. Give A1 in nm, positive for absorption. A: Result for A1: -0.34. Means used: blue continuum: 17.5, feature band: 20.7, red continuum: 21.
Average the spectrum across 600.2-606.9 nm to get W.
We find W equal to 21.1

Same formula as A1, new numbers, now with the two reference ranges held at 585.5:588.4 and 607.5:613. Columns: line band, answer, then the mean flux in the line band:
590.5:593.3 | 0.03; 20.4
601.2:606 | -0.07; 21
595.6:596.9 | 0.00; 20.6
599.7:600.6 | 0.01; 20.3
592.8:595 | -0.02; 20.9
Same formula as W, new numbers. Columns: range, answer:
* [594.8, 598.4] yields 20.8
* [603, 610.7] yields 21.2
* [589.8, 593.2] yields 19.9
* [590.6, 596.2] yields 20.6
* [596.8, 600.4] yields 20.9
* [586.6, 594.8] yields 19.3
